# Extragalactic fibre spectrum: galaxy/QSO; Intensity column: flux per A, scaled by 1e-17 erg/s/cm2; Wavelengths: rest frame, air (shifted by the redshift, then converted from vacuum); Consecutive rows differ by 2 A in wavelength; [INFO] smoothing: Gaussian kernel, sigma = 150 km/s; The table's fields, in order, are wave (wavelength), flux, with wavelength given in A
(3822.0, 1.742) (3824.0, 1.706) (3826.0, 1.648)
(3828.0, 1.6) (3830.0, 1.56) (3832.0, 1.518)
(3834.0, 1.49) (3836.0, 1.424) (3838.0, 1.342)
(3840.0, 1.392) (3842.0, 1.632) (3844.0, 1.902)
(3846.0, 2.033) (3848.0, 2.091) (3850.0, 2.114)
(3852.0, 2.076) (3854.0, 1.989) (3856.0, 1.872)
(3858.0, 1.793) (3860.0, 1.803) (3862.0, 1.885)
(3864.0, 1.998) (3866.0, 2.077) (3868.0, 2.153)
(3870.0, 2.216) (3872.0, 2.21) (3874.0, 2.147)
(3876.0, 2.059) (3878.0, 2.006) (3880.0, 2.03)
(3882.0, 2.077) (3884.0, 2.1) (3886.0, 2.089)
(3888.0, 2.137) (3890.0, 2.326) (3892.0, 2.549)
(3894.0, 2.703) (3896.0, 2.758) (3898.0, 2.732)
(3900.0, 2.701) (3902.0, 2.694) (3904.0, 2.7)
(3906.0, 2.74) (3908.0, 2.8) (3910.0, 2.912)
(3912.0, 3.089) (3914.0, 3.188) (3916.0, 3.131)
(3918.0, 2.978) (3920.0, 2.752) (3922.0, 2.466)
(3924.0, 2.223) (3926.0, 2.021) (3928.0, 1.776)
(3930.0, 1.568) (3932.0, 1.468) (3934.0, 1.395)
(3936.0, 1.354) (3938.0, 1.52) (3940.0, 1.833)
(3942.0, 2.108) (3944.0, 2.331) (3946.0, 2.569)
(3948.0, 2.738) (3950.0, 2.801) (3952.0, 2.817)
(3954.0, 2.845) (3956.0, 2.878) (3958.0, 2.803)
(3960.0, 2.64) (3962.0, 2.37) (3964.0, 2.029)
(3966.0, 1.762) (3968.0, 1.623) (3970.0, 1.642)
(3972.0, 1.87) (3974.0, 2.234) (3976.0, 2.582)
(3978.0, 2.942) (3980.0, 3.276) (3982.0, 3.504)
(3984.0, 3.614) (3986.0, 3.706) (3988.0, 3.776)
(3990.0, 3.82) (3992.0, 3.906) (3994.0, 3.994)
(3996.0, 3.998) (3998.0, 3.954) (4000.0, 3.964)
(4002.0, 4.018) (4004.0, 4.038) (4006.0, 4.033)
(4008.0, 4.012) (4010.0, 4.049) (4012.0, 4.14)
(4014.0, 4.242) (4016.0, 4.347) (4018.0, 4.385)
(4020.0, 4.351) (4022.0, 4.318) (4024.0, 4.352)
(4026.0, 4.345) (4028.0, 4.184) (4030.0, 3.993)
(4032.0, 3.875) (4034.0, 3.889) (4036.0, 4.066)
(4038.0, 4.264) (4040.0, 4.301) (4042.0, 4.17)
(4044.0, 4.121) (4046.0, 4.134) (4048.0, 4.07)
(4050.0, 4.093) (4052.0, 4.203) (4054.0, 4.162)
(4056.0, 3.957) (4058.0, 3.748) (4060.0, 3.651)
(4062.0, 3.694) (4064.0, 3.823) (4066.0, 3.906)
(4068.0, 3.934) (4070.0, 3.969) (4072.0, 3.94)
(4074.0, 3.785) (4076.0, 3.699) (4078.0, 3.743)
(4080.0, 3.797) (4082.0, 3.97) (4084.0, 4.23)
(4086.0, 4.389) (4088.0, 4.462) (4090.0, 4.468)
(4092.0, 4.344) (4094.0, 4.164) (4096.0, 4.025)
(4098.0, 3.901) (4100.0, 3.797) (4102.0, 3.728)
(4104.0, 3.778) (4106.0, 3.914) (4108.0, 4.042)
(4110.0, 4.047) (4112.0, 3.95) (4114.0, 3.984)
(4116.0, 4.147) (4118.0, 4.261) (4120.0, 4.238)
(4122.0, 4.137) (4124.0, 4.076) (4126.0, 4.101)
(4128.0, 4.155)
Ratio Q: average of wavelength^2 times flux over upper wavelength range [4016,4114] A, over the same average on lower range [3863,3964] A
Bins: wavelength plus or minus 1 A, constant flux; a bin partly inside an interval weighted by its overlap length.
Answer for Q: 1.84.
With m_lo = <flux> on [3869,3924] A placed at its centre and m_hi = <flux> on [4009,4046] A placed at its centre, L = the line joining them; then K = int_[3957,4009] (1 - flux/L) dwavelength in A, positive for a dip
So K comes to 7.1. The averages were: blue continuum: 2.52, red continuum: 4.19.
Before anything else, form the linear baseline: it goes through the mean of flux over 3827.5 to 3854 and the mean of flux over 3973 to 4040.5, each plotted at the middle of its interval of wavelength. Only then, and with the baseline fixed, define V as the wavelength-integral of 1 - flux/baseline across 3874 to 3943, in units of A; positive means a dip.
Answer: 6.6 A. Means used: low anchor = 1.72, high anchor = 3.89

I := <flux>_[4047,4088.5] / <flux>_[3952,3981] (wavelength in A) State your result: 1.64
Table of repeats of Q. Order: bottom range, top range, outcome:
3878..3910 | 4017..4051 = 1.81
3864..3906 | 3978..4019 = 1.78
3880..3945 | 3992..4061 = 1.85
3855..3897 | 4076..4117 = 2.10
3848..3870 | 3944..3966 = 1.37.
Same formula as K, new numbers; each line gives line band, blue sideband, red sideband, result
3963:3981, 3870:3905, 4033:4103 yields 5.3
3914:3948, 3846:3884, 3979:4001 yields 9.1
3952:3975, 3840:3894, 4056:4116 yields 4.9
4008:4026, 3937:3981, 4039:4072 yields -4.9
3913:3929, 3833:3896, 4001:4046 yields 1.1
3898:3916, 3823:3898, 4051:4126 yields -3.6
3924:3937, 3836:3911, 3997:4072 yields 5.5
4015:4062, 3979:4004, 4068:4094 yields -2.2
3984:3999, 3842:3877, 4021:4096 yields -2.2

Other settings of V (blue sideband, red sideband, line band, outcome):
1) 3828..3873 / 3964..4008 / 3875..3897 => -0.47 A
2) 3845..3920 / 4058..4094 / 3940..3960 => 2.16 A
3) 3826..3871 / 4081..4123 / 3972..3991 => -1.14 A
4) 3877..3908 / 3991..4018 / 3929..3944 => 6.95 A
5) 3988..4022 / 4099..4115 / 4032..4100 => -0.91 A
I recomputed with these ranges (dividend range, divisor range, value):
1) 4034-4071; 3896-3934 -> 1.59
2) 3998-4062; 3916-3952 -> 1.90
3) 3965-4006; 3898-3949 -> 1.36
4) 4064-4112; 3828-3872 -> 2.18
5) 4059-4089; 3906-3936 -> 1.65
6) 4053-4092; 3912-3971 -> 1.75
